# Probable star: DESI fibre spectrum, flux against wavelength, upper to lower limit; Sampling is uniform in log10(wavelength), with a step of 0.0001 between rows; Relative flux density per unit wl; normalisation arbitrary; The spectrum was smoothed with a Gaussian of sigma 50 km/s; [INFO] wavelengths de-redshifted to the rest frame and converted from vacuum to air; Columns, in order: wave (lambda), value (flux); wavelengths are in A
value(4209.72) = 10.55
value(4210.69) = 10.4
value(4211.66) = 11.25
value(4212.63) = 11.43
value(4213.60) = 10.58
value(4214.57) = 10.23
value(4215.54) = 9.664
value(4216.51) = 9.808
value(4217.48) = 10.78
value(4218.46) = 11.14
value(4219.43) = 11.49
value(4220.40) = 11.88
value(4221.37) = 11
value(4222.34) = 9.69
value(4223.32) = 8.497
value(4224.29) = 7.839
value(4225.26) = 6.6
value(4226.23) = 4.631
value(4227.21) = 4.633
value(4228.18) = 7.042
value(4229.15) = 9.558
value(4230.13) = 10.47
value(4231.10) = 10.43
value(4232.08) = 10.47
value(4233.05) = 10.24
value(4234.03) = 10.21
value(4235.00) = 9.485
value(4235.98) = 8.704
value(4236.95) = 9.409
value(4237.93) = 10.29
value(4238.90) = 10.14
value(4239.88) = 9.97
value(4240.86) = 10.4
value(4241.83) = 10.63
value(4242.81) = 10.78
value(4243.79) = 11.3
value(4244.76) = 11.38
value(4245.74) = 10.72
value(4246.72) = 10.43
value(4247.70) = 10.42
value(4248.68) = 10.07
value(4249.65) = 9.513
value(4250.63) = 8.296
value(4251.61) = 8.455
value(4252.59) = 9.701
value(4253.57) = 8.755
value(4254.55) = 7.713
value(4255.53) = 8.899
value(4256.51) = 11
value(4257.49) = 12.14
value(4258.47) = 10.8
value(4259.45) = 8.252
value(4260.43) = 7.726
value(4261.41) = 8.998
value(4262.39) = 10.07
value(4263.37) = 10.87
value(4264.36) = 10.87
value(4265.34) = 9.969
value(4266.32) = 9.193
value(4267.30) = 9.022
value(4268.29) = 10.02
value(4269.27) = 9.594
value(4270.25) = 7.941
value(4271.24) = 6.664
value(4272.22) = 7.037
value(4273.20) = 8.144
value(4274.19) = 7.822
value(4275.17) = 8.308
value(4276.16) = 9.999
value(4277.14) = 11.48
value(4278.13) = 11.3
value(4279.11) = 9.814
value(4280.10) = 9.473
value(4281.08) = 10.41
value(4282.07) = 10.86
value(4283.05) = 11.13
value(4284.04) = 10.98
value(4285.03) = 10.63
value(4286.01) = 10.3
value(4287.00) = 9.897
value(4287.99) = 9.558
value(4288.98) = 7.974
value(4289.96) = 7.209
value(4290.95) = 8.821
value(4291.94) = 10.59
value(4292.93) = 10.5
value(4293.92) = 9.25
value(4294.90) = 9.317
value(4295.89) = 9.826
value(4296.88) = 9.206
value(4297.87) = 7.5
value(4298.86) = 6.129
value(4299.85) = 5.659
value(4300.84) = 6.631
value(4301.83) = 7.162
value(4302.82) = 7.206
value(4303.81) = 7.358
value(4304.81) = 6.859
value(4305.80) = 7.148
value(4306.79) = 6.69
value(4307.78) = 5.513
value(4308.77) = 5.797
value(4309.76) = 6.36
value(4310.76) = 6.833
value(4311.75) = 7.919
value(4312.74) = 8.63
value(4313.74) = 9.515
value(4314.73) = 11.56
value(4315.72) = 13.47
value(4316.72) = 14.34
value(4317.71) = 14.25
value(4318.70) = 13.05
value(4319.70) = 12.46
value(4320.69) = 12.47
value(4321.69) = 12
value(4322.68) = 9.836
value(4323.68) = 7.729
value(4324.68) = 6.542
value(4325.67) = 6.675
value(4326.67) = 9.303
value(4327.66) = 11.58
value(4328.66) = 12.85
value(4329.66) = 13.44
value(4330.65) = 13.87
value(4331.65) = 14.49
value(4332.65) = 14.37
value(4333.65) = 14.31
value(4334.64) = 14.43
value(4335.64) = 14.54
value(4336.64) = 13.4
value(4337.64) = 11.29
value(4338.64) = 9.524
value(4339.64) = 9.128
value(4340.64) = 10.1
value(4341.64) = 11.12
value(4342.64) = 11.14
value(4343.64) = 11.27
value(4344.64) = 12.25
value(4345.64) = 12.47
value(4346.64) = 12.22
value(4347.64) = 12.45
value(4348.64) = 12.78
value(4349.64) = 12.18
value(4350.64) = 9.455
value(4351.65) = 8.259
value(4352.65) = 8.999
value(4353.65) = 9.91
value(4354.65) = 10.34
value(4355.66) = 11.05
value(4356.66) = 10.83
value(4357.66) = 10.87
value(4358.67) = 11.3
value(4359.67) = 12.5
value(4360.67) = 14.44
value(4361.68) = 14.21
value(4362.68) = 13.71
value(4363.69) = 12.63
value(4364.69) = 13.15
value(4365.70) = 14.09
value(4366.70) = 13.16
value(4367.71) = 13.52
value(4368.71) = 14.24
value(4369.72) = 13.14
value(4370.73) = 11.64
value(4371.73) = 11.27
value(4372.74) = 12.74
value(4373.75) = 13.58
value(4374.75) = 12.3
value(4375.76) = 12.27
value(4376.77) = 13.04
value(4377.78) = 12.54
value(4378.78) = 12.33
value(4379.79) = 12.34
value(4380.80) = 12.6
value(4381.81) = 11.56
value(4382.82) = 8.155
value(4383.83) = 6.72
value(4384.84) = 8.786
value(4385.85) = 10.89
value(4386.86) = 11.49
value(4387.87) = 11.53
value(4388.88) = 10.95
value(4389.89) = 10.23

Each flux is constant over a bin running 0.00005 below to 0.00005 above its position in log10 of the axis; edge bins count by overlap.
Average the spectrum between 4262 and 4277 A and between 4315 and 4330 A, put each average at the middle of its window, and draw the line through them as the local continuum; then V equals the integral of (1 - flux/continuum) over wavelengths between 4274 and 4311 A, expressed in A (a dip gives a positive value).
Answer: 4.9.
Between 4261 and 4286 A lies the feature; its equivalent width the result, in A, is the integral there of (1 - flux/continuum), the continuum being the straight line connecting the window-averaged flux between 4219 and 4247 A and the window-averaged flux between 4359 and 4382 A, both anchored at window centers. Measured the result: 2.2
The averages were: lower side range 9.59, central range 9.64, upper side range 12.9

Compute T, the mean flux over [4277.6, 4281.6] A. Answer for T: 10.3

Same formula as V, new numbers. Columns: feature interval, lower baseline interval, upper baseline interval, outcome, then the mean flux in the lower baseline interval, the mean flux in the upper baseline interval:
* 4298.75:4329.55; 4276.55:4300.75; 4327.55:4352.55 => 4.9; 9.45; 12.1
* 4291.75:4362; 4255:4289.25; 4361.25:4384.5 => 4.8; 9.64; 12.4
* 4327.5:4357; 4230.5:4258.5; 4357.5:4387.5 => -0.4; 10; 12.2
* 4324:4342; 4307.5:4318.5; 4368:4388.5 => -2.5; 9.65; 11.7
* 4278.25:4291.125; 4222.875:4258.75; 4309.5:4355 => 0.6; 9.46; 11.2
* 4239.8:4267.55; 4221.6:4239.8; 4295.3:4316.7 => -4.2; 8.85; 7.91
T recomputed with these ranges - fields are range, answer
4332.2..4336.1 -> 14.4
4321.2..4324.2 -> 9.82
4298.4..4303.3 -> 6.56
